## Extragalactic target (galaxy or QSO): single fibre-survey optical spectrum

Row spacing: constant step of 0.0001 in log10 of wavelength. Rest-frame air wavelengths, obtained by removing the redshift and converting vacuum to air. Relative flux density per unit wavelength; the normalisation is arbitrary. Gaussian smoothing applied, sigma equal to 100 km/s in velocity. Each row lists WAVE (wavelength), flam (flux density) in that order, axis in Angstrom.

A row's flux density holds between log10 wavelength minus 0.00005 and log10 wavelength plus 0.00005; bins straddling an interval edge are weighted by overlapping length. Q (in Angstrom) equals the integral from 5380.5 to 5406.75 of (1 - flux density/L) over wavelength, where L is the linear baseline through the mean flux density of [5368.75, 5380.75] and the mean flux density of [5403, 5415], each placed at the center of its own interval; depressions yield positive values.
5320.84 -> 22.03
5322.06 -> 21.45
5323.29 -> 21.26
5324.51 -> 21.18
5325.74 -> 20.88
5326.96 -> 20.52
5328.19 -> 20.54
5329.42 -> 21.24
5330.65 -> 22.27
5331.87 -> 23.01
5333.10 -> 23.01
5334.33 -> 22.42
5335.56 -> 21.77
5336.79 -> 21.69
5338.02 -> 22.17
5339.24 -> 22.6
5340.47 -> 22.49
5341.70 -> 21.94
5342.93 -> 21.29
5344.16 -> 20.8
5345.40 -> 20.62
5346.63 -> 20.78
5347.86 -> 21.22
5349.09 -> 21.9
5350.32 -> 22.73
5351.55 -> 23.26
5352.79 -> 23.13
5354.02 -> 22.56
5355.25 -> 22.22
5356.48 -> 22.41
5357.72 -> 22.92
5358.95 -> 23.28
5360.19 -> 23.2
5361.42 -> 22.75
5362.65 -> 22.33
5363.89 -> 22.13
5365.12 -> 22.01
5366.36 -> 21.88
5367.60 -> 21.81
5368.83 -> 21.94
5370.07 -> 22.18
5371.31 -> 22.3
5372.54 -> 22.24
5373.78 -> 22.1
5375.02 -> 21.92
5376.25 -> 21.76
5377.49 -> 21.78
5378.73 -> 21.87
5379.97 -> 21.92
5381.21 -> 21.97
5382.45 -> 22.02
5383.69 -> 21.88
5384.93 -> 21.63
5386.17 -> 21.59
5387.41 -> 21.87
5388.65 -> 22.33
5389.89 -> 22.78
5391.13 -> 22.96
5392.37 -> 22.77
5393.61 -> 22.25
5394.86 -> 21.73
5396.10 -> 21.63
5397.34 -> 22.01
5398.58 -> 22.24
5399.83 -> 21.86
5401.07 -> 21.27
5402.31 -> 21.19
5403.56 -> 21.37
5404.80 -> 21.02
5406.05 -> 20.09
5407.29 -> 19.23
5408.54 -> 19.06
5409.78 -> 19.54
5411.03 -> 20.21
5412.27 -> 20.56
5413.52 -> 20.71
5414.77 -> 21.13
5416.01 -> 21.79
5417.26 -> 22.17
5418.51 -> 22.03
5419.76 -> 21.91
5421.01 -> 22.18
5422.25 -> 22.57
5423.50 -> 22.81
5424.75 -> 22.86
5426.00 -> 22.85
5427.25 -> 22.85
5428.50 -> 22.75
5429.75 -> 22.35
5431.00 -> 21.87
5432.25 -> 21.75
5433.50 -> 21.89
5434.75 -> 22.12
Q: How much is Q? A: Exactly -1.0 Angstrom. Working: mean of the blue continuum 22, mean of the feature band 21.8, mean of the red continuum 20.3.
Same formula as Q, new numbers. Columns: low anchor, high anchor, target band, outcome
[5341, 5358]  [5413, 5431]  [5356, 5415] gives 0.90 Angstrom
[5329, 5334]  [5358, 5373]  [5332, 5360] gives 0.28 Angstrom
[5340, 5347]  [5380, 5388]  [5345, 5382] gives -1.07 Angstrom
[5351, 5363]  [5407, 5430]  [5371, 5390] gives 0.32 Angstrom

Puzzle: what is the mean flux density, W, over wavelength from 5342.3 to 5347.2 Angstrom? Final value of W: 20.8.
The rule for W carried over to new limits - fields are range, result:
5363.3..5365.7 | 22.1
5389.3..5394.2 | 22.7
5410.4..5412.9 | 20.4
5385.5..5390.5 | 22.1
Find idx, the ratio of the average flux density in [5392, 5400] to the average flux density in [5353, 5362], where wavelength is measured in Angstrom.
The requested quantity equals 0.97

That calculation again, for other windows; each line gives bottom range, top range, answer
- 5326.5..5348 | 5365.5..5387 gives 1.01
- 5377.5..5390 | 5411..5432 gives 1.00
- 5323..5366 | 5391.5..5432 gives 0.98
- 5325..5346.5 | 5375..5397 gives 1.02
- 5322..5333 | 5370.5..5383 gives 1.03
